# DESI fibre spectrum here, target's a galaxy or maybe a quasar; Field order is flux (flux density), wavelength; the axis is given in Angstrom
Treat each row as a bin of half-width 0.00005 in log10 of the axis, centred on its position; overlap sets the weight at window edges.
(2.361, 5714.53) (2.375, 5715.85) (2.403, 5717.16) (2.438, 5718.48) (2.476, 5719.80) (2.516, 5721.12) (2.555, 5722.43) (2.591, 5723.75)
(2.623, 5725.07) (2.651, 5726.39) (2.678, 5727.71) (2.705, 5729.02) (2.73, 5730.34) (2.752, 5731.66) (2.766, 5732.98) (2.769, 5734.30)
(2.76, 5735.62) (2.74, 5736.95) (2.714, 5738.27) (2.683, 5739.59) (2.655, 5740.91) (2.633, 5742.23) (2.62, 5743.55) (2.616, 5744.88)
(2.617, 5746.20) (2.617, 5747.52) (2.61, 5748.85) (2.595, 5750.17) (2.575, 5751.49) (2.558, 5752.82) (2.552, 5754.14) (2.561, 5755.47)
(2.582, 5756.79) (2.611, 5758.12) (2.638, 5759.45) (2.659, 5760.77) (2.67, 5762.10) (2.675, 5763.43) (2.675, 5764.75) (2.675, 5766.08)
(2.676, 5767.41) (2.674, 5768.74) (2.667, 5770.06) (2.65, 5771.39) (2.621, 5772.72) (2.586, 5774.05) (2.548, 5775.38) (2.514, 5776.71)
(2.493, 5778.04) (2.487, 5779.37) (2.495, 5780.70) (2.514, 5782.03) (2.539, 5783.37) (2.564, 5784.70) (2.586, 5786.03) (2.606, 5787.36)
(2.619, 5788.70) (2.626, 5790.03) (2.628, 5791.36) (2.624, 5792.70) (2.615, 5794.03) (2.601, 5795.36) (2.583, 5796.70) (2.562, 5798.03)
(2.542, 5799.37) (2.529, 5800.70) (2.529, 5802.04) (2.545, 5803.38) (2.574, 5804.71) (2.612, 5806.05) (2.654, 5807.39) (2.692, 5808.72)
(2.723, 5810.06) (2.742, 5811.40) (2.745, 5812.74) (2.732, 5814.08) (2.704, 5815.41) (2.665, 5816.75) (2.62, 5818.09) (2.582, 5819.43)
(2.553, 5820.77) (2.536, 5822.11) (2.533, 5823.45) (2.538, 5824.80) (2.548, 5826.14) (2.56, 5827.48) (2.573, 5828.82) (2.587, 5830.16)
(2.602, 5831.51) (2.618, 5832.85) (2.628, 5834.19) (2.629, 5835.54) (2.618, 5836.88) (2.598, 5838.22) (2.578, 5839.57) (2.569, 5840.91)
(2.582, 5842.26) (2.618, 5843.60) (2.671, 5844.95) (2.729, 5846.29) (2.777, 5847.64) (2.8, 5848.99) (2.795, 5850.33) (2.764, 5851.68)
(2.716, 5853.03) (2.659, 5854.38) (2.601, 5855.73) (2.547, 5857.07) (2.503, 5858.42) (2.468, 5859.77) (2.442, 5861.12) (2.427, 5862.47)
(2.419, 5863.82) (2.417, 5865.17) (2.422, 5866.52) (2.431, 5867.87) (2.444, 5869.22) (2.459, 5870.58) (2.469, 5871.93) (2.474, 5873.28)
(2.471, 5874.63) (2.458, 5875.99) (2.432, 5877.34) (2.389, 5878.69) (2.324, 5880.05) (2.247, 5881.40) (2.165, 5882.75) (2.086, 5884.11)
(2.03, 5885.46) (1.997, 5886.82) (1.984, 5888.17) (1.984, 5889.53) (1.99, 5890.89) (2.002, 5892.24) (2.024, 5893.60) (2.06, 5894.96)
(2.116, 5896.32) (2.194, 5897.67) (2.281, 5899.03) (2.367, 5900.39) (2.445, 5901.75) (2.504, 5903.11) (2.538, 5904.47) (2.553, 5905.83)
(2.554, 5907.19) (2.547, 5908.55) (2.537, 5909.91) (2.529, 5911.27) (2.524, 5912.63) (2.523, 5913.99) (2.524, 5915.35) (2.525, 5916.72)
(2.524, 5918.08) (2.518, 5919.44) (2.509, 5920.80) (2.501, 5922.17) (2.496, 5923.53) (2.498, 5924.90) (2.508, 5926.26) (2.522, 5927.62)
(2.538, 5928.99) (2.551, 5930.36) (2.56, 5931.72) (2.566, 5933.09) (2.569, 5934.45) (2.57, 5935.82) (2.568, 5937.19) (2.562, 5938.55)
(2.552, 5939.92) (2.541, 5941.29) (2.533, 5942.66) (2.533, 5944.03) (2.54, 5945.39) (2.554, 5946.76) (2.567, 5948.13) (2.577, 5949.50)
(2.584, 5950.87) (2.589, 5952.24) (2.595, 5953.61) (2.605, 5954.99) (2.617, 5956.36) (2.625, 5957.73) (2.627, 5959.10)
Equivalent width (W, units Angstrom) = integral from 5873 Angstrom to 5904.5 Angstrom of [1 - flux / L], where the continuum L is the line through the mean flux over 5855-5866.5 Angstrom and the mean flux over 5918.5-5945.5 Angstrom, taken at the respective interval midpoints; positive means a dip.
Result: 3.5 Angstrom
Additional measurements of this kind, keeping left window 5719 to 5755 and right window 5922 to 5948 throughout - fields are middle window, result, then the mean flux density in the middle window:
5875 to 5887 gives 1.5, 2.25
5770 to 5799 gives 0.5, 2.58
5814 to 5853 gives -0.6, 2.63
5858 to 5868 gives 0.5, 2.44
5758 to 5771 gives -0.2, 2.66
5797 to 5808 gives 0.2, 2.57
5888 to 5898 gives 2.0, 2.04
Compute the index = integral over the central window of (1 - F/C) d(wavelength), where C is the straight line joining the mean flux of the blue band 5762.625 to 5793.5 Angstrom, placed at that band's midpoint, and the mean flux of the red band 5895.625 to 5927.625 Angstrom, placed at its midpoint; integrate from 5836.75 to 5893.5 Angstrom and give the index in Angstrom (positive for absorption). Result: 1.8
